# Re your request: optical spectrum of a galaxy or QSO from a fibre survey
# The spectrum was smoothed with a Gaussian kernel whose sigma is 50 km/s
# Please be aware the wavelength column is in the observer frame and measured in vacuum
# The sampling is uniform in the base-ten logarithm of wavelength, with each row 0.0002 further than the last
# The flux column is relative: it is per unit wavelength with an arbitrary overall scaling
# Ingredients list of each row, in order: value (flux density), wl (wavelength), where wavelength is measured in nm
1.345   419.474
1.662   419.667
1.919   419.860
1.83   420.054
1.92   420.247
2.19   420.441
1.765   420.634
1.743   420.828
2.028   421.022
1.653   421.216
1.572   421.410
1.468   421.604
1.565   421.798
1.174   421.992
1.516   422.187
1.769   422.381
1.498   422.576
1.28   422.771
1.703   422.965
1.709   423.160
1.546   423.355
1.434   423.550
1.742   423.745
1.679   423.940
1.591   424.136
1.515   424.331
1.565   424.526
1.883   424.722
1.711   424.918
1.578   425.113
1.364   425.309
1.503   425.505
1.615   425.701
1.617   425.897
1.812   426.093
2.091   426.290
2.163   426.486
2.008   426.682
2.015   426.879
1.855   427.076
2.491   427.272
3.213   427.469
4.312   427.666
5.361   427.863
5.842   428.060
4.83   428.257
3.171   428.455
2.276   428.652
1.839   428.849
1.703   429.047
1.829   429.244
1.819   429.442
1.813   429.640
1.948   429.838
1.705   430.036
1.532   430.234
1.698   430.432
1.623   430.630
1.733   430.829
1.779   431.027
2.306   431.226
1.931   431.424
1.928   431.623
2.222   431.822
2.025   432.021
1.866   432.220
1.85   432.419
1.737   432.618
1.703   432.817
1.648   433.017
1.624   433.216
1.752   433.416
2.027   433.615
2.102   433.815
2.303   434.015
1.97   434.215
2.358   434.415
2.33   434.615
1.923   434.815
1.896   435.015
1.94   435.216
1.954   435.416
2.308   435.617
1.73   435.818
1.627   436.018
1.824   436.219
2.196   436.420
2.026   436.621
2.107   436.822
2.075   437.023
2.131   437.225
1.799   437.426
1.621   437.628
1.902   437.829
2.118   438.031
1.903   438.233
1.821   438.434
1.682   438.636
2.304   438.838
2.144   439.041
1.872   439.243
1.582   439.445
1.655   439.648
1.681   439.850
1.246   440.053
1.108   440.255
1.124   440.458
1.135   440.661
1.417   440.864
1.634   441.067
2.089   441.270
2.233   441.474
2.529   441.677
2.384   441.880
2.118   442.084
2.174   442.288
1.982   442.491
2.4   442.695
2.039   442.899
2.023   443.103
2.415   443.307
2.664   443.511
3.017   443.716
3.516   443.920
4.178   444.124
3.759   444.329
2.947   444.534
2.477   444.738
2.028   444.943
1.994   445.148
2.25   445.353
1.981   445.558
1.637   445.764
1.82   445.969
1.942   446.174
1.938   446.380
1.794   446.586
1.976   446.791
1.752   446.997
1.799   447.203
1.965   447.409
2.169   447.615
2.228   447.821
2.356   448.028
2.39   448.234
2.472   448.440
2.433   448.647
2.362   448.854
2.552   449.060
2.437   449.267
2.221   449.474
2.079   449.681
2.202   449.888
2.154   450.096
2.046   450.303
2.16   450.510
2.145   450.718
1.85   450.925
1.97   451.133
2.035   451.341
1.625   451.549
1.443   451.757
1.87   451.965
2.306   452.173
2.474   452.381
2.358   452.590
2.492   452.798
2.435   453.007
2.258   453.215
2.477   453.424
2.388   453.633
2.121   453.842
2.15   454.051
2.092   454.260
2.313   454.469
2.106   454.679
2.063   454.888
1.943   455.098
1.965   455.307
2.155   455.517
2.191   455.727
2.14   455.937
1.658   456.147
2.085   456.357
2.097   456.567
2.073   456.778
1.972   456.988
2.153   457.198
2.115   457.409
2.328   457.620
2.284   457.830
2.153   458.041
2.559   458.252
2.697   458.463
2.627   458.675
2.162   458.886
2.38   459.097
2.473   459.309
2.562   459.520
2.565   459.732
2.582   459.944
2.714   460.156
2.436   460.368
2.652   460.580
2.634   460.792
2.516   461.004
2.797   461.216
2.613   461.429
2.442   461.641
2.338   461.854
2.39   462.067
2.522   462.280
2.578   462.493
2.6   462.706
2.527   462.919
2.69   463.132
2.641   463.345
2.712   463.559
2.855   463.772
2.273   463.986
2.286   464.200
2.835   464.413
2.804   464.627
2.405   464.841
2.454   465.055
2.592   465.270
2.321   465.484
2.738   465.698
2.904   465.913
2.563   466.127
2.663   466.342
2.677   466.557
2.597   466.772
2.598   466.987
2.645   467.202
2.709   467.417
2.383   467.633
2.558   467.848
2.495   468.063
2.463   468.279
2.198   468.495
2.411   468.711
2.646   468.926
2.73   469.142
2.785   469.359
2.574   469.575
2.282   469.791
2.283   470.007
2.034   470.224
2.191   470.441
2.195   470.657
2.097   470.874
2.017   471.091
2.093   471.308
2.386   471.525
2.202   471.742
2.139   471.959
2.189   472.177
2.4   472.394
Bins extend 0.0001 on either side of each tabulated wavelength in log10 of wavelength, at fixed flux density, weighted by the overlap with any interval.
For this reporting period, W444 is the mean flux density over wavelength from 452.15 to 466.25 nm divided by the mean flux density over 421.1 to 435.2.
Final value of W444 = 1.19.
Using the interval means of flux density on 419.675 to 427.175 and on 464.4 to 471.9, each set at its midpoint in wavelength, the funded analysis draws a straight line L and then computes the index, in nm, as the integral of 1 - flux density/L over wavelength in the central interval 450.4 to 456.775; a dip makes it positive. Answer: 0.30 nm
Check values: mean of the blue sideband 1.7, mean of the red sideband 2.46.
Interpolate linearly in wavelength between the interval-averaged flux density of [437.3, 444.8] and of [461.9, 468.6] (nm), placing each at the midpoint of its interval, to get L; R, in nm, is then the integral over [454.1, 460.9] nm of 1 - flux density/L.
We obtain 0.42 nm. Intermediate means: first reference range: 2.13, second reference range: 2.57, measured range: 2.28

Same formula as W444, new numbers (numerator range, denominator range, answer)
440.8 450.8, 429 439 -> 1.19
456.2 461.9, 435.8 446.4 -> 1.15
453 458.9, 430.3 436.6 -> 1.14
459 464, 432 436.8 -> 1.32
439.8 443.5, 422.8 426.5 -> 1.15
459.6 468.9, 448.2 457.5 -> 1.19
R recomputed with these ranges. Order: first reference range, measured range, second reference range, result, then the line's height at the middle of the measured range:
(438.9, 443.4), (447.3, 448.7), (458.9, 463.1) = -0.121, 2.1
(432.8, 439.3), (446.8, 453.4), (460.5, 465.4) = 0.339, 2.28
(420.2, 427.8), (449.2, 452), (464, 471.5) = 0.260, 2.22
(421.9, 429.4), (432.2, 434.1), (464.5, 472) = 0.301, 2.21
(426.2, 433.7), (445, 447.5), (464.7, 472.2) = 0.477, 2.36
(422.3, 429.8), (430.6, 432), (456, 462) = 0.164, 2.21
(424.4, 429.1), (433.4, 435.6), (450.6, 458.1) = 0.293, 2.39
